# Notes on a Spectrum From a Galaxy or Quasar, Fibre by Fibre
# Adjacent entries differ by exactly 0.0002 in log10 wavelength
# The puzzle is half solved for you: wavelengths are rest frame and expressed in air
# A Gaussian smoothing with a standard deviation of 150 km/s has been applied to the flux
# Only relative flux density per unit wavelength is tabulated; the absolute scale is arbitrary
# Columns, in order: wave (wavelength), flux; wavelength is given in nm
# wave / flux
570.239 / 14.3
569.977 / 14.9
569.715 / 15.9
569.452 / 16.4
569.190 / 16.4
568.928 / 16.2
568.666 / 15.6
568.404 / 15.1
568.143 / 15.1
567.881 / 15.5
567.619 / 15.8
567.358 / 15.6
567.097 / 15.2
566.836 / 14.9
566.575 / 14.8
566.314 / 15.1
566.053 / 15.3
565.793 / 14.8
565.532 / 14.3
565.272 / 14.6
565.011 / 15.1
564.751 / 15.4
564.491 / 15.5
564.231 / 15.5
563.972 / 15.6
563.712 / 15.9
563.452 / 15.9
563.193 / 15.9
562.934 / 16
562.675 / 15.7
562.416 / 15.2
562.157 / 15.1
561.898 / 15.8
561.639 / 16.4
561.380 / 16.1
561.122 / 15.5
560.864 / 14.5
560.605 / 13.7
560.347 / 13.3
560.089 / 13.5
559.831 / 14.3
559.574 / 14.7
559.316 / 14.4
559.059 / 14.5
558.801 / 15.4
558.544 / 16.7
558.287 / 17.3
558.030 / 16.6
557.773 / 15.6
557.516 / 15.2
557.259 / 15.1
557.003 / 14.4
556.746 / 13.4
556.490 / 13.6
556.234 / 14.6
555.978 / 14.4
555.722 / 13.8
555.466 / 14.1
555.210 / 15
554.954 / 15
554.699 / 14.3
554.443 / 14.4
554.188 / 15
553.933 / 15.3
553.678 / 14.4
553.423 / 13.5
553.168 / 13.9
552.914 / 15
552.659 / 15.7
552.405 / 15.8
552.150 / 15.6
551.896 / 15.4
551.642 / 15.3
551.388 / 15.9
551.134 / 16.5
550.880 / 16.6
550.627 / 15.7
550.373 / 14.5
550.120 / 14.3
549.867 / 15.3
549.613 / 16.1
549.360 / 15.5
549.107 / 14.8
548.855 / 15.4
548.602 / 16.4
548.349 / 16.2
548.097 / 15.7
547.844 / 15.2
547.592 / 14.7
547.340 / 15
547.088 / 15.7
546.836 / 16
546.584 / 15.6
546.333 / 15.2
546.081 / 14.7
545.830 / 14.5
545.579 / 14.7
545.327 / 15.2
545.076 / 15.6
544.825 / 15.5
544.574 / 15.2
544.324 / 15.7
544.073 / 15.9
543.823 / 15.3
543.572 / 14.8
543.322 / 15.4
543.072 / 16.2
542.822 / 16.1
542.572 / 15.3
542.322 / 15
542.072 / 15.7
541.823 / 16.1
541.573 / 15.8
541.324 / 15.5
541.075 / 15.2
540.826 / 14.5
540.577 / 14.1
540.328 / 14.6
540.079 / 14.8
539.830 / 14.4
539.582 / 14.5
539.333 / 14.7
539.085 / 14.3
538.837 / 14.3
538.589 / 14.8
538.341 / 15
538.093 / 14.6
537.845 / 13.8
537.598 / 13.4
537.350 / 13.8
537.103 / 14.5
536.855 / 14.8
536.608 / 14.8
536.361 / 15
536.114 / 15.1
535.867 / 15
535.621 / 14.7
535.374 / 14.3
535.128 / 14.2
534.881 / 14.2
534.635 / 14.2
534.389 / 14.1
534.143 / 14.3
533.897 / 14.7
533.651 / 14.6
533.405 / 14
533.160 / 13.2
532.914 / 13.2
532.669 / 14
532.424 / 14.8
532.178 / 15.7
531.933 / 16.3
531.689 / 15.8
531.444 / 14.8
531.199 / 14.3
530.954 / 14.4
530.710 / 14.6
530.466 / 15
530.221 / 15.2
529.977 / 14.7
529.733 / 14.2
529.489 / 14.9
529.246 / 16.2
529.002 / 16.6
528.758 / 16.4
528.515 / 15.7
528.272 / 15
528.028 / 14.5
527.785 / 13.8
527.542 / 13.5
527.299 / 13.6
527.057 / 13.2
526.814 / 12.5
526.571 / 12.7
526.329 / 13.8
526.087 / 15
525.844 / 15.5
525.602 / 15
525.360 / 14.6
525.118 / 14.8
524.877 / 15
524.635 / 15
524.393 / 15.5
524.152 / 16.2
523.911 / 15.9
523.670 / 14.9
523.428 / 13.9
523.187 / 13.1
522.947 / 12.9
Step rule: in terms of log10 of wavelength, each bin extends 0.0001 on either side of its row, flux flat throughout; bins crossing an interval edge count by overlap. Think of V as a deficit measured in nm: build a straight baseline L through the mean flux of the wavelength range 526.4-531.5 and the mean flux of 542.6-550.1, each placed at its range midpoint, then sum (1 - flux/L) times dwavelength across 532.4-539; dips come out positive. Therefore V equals 0.24 nm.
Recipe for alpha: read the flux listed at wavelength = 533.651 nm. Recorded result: 14.6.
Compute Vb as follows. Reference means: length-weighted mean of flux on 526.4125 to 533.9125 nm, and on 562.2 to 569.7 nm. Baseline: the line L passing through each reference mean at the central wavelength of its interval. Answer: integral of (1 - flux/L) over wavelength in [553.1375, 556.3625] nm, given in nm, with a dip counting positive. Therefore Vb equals 0.15 nm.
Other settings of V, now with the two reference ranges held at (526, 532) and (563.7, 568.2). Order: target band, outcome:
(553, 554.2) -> 0.05 nm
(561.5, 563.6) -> -0.08 nm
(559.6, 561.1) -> 0.11 nm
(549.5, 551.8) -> -0.09 nm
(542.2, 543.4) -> -0.06 nm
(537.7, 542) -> 0.01 nm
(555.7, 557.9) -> 0.08 nm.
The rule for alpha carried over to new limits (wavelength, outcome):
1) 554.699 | 14.3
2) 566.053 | 15.3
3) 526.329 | 13.8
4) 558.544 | 16.7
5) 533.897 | 14.7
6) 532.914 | 13.2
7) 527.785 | 13.8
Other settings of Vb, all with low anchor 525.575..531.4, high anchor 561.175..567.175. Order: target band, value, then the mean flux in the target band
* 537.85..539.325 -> 0.03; 14.5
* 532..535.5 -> 0.10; 14.3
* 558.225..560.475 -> 0.07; 14.8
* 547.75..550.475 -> -0.06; 15.4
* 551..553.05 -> -0.07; 15.6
